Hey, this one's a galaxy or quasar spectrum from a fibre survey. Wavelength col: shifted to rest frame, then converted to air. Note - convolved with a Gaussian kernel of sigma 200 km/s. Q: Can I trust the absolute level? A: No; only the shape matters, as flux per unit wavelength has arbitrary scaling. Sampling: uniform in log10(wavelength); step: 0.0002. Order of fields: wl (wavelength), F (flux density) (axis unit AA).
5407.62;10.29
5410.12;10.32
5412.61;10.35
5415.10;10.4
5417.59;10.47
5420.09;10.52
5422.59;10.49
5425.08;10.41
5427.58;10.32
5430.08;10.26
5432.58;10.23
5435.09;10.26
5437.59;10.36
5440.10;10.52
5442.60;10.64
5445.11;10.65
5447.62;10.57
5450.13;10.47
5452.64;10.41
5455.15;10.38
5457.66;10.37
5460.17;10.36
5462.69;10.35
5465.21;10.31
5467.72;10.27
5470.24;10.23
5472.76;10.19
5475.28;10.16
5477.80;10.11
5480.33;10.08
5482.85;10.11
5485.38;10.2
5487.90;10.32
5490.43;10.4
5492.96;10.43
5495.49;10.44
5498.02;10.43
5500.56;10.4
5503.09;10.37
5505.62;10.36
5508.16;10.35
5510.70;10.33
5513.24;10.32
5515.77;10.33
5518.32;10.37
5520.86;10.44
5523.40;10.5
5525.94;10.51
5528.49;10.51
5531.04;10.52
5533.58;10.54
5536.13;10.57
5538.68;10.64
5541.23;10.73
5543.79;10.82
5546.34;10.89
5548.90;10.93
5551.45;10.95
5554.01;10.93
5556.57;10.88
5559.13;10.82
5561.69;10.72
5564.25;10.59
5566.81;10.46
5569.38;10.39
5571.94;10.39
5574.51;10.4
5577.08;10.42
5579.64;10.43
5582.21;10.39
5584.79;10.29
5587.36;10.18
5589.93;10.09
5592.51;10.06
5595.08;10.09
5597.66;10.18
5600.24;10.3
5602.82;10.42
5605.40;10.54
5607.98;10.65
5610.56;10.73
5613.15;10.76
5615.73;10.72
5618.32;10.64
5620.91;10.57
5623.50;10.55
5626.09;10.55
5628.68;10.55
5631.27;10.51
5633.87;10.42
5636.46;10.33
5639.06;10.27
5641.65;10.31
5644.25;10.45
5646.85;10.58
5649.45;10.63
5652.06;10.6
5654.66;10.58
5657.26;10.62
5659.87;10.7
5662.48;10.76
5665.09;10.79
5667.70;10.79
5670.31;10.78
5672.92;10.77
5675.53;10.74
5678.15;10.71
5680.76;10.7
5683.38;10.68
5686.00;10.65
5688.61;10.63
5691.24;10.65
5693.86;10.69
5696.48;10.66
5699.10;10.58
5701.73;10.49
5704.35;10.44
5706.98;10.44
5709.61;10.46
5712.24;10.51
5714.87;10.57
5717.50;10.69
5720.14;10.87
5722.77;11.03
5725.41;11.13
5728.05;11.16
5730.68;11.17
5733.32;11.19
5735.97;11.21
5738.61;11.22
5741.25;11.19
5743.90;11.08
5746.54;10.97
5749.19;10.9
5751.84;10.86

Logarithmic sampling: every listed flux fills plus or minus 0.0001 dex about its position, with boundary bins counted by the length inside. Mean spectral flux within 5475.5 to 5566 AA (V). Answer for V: 10.5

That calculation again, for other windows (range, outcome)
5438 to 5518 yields 10.3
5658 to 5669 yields 10.7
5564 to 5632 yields 10.4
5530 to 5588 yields 10.6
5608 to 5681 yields 10.6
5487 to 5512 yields 10.4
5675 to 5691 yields 10.7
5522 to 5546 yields 10.6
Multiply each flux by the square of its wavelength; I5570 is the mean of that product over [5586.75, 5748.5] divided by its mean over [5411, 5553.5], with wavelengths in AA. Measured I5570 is 1.1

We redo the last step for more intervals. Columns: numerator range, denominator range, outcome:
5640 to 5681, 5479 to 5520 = 1.09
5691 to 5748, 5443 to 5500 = 1.15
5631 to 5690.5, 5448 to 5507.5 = 1.10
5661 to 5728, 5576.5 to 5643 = 1.06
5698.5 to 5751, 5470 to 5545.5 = 1.13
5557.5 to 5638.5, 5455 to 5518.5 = 1.06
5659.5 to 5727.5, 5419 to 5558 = 1.10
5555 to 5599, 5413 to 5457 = 1.05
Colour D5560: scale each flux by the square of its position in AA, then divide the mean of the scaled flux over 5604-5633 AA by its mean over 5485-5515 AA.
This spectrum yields 1.1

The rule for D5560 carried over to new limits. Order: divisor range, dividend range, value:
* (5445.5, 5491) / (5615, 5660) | 1.09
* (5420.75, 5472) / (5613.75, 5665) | 1.09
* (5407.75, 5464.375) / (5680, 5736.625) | 1.14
